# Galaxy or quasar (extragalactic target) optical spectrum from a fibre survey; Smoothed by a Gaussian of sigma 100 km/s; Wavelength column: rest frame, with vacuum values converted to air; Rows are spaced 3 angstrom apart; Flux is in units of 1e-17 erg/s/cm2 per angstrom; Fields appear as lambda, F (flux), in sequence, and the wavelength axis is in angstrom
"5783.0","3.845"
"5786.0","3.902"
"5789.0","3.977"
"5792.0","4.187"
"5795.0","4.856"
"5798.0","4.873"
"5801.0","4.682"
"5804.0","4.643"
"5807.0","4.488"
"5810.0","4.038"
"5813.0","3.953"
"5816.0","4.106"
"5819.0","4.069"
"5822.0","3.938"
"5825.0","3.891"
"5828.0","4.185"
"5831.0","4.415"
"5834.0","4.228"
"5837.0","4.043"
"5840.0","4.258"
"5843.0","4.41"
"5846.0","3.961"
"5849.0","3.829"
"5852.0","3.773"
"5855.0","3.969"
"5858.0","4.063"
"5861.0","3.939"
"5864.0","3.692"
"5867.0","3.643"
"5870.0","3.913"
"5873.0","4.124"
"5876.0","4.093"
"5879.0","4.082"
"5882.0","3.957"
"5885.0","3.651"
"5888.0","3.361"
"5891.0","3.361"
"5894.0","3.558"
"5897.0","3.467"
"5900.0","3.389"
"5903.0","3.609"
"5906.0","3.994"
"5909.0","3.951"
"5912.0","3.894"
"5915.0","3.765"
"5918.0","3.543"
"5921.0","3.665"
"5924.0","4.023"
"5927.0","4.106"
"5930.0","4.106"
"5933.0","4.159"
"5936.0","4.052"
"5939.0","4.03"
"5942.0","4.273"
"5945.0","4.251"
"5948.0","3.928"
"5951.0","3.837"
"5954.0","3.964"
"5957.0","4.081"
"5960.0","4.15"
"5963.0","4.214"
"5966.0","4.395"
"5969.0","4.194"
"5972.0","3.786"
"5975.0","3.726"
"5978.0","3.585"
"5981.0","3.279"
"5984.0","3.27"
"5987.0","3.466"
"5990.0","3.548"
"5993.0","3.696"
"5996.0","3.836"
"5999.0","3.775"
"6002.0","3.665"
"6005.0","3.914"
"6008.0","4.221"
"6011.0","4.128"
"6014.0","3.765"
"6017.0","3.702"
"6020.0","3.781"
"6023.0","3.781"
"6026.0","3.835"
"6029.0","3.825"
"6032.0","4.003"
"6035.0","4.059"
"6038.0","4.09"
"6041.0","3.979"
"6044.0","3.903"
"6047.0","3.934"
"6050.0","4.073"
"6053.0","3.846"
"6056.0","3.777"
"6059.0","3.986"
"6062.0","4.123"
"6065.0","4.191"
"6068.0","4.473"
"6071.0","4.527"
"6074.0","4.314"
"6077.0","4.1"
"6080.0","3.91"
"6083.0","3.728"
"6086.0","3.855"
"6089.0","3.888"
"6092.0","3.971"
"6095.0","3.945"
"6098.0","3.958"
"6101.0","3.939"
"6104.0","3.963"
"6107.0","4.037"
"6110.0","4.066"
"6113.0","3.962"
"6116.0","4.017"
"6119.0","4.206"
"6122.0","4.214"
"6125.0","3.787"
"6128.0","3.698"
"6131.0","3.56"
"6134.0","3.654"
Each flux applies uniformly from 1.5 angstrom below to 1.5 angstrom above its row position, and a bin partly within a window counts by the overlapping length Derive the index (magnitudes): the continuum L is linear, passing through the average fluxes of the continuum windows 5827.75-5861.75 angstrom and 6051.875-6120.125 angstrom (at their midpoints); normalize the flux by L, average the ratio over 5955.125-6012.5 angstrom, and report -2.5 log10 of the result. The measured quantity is 0.06 mag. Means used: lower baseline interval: 4.09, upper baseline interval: 4.03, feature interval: 3.84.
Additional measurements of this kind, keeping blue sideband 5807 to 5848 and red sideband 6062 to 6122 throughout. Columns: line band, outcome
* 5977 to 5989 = 0.20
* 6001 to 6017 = 0.04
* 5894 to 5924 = 0.11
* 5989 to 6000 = 0.10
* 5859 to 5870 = 0.09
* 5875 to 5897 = 0.12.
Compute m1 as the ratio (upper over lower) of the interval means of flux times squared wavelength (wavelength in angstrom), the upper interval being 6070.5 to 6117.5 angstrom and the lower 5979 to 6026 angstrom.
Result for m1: 1.11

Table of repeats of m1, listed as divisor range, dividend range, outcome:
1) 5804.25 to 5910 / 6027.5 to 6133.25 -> 1.09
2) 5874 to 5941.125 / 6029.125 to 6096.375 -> 1.11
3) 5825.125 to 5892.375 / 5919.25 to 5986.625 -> 1.03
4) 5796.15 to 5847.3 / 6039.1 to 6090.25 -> 1.03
